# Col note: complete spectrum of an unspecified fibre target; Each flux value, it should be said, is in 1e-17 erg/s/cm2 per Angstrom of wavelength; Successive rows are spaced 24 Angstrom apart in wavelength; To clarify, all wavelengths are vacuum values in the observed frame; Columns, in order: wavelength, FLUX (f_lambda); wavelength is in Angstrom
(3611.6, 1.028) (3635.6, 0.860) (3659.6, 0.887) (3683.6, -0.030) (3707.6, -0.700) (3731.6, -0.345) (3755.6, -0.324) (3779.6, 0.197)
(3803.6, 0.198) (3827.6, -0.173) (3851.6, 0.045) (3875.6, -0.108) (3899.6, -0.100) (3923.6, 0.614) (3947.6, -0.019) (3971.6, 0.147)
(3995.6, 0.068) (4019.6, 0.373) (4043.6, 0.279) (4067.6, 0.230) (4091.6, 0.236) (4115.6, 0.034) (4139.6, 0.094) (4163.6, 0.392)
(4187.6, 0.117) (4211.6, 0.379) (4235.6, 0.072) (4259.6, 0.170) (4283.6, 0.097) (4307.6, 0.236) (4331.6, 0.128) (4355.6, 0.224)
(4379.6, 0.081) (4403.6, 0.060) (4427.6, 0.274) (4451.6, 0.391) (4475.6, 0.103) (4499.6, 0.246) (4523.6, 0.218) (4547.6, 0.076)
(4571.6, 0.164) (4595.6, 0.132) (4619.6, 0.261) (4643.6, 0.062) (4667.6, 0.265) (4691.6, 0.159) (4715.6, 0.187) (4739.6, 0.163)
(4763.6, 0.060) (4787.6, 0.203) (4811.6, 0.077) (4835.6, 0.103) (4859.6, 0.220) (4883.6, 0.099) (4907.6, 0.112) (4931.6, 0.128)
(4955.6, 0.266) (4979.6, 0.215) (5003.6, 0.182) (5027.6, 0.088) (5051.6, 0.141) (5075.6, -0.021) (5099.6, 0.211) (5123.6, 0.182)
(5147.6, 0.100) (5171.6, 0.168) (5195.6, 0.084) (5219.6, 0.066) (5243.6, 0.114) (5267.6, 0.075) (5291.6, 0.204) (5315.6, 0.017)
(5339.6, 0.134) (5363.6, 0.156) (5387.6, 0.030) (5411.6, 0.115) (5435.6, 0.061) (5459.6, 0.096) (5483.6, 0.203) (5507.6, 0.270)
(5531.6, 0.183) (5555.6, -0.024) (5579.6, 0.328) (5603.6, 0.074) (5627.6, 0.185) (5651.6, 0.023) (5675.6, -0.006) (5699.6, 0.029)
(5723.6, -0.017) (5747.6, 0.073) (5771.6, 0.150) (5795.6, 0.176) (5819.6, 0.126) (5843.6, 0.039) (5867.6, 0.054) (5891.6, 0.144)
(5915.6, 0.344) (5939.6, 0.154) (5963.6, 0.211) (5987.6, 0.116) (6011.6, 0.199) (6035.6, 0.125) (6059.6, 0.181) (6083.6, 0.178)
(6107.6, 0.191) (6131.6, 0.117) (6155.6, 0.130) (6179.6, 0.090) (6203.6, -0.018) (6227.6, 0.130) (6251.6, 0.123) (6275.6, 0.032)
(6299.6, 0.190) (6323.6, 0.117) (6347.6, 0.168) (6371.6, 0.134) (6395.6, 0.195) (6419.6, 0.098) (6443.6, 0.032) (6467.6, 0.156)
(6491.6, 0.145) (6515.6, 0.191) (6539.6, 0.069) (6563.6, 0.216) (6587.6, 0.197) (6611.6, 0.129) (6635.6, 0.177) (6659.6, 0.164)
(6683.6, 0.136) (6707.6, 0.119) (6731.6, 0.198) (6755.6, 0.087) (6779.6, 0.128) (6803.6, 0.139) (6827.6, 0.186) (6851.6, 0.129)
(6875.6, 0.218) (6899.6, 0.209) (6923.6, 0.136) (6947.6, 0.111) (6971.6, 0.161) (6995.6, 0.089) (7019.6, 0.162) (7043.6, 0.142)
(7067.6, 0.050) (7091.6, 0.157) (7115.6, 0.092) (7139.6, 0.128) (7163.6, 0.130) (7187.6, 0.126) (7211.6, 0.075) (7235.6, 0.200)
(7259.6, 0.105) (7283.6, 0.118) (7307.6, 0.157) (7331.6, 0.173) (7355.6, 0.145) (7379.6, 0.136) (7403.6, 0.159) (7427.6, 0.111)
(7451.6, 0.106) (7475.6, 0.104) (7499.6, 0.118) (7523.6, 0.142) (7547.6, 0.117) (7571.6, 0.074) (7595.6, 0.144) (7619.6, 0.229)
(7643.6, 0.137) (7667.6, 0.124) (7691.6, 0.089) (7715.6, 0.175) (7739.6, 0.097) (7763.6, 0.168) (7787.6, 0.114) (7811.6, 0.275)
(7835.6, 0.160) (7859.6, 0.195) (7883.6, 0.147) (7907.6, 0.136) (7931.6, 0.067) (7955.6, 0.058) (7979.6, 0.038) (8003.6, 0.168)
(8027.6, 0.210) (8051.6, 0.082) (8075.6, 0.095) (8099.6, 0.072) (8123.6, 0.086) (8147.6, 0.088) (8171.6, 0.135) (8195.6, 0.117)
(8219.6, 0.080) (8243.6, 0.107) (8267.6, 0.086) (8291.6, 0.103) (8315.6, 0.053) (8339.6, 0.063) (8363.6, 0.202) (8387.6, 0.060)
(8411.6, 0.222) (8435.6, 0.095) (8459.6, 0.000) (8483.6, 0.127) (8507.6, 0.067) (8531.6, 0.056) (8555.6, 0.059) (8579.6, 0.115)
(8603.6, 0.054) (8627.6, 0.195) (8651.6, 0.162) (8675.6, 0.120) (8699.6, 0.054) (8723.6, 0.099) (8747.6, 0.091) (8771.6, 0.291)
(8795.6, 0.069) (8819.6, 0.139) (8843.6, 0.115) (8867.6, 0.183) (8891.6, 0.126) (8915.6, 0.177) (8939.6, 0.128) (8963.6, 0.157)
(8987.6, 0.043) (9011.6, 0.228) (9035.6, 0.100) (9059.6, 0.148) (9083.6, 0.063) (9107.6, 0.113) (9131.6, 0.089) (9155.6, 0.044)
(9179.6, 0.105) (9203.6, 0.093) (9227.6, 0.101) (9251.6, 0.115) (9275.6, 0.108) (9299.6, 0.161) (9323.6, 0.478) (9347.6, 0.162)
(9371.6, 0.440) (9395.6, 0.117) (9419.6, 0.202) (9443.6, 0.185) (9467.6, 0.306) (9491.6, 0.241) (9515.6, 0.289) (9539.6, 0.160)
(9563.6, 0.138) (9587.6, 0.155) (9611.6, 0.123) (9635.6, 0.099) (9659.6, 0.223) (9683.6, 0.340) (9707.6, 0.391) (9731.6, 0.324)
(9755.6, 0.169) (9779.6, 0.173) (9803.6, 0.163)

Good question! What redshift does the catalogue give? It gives 0.191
